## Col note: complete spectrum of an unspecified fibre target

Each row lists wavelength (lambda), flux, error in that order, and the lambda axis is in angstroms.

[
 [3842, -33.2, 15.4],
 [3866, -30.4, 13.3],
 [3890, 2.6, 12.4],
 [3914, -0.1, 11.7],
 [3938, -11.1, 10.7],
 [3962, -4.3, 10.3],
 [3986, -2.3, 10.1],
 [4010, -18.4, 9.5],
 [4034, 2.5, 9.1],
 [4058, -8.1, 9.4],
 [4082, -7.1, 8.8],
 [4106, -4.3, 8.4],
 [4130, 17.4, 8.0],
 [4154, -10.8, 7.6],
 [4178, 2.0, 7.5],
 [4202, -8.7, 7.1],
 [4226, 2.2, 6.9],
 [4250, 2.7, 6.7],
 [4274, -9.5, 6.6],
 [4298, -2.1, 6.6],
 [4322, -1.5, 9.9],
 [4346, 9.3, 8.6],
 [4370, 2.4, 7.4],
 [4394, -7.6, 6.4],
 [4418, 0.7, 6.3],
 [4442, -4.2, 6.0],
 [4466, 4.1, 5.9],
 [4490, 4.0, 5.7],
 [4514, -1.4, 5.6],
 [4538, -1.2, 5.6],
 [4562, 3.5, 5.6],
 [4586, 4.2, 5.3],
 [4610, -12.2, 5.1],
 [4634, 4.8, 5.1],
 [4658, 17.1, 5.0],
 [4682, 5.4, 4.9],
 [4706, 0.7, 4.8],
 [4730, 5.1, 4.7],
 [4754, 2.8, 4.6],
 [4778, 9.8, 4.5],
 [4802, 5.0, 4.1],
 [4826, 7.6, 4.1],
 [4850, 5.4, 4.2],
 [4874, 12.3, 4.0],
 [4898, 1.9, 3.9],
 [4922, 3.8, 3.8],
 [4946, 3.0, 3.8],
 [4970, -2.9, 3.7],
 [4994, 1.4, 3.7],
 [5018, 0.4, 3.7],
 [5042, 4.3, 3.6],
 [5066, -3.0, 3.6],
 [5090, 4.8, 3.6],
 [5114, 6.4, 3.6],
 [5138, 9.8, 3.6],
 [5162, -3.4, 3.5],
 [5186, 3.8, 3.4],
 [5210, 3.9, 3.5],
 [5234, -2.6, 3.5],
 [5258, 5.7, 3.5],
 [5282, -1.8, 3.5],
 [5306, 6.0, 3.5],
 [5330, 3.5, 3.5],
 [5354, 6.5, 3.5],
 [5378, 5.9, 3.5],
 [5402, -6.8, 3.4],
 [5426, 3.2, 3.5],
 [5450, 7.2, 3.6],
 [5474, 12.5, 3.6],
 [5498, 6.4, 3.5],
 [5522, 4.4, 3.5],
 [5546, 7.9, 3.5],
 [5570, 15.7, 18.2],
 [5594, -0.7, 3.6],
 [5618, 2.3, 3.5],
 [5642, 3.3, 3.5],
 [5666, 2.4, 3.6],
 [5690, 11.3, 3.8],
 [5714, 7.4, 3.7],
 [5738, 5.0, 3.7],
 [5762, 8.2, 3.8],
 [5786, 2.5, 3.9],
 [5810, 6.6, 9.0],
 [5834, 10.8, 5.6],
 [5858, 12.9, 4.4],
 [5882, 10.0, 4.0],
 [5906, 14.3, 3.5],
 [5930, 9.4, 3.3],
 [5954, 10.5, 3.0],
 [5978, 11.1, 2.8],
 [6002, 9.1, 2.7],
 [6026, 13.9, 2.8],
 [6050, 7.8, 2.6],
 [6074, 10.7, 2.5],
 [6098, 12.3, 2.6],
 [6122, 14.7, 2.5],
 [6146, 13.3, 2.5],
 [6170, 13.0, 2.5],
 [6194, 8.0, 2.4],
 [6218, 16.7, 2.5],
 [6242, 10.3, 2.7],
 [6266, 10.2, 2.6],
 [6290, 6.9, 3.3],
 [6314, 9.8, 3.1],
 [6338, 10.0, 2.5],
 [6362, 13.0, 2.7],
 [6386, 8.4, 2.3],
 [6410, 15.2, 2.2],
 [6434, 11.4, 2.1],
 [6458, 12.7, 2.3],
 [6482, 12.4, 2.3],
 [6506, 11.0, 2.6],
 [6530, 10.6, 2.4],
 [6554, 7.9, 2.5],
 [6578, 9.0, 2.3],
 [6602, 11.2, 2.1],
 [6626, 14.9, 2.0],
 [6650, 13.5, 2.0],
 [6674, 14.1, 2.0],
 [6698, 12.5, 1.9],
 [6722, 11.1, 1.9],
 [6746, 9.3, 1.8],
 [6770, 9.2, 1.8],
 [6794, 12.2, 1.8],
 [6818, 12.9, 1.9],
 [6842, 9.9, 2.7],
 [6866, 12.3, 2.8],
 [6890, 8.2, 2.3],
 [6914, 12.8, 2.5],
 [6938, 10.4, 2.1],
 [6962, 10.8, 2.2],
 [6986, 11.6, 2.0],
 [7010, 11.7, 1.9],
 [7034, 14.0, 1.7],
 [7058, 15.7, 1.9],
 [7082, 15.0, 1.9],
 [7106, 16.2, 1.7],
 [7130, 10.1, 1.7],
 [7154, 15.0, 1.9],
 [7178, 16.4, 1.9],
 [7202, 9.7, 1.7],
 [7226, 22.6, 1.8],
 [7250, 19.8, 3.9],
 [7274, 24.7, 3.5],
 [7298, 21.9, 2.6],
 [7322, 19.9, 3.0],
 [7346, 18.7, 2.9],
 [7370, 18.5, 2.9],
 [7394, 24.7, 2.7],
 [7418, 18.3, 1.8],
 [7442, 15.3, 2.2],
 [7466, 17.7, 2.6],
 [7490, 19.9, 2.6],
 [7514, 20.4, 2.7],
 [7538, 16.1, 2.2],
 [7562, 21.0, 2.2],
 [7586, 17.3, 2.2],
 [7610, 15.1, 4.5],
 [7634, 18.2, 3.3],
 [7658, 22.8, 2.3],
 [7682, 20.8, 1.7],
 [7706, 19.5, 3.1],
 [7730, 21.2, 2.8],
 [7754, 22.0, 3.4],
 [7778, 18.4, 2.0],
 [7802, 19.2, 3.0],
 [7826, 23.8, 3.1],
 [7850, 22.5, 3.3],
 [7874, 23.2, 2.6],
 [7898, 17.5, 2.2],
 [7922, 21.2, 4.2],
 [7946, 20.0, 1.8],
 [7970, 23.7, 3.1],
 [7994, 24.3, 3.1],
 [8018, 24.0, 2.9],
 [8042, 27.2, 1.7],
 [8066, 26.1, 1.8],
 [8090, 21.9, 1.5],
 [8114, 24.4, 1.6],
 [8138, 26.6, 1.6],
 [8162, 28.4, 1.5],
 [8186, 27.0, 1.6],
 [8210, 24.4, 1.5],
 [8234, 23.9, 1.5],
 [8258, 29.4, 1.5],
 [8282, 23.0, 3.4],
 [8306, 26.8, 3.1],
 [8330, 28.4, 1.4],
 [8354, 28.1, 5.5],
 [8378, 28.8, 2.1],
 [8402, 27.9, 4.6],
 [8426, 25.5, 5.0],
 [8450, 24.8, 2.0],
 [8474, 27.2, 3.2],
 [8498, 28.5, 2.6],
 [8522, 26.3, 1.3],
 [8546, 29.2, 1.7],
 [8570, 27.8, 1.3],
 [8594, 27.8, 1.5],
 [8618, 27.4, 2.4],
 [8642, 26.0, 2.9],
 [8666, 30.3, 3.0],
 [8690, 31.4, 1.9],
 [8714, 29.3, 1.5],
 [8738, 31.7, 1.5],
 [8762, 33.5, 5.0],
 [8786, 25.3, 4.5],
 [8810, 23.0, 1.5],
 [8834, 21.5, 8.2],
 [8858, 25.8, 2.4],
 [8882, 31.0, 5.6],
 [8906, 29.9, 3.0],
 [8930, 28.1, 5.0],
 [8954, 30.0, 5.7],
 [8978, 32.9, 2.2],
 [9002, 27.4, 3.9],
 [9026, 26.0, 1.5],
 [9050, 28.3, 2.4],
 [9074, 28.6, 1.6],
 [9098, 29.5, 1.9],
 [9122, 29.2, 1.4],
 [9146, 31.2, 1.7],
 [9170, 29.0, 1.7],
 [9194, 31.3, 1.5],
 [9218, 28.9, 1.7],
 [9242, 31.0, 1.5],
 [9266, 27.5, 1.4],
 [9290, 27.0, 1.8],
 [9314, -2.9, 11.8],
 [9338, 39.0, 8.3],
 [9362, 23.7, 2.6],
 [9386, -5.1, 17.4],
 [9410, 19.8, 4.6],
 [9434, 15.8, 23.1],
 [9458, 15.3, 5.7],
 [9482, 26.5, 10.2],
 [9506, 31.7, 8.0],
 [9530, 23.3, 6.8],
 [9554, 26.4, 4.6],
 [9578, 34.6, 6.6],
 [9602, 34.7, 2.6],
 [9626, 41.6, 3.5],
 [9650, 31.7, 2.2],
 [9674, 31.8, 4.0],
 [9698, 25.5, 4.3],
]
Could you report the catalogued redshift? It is 0.81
